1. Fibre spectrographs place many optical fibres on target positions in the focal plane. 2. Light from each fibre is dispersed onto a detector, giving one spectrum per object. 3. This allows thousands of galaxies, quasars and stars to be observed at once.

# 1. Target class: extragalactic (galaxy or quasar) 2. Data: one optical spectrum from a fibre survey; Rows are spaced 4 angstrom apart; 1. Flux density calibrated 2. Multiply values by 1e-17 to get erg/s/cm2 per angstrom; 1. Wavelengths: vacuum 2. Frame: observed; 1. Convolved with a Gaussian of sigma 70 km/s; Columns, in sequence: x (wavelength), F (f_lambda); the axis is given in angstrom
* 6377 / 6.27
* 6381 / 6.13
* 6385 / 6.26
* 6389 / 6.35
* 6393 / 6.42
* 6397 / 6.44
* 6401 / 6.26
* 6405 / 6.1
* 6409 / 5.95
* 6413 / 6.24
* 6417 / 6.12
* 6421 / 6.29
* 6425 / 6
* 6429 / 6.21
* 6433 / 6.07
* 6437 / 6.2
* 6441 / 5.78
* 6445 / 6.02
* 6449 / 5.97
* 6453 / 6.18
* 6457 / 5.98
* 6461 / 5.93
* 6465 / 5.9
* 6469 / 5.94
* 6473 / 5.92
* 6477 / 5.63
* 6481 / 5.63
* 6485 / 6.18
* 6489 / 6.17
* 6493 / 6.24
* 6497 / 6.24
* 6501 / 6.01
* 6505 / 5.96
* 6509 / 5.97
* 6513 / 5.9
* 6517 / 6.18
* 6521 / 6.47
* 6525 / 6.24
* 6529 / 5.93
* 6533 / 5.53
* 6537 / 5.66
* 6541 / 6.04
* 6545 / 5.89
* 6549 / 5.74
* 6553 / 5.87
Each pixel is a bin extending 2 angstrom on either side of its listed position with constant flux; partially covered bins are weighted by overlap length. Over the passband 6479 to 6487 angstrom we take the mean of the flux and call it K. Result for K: 5.9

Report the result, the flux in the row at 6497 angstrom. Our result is 6.24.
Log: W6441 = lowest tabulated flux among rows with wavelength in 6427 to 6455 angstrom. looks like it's 5.78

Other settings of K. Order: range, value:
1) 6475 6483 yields 5.63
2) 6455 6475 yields 5.93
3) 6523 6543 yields 5.88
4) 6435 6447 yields 6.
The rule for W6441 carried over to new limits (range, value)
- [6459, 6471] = 5.9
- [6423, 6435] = 6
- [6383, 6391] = 6.26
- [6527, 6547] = 5.53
